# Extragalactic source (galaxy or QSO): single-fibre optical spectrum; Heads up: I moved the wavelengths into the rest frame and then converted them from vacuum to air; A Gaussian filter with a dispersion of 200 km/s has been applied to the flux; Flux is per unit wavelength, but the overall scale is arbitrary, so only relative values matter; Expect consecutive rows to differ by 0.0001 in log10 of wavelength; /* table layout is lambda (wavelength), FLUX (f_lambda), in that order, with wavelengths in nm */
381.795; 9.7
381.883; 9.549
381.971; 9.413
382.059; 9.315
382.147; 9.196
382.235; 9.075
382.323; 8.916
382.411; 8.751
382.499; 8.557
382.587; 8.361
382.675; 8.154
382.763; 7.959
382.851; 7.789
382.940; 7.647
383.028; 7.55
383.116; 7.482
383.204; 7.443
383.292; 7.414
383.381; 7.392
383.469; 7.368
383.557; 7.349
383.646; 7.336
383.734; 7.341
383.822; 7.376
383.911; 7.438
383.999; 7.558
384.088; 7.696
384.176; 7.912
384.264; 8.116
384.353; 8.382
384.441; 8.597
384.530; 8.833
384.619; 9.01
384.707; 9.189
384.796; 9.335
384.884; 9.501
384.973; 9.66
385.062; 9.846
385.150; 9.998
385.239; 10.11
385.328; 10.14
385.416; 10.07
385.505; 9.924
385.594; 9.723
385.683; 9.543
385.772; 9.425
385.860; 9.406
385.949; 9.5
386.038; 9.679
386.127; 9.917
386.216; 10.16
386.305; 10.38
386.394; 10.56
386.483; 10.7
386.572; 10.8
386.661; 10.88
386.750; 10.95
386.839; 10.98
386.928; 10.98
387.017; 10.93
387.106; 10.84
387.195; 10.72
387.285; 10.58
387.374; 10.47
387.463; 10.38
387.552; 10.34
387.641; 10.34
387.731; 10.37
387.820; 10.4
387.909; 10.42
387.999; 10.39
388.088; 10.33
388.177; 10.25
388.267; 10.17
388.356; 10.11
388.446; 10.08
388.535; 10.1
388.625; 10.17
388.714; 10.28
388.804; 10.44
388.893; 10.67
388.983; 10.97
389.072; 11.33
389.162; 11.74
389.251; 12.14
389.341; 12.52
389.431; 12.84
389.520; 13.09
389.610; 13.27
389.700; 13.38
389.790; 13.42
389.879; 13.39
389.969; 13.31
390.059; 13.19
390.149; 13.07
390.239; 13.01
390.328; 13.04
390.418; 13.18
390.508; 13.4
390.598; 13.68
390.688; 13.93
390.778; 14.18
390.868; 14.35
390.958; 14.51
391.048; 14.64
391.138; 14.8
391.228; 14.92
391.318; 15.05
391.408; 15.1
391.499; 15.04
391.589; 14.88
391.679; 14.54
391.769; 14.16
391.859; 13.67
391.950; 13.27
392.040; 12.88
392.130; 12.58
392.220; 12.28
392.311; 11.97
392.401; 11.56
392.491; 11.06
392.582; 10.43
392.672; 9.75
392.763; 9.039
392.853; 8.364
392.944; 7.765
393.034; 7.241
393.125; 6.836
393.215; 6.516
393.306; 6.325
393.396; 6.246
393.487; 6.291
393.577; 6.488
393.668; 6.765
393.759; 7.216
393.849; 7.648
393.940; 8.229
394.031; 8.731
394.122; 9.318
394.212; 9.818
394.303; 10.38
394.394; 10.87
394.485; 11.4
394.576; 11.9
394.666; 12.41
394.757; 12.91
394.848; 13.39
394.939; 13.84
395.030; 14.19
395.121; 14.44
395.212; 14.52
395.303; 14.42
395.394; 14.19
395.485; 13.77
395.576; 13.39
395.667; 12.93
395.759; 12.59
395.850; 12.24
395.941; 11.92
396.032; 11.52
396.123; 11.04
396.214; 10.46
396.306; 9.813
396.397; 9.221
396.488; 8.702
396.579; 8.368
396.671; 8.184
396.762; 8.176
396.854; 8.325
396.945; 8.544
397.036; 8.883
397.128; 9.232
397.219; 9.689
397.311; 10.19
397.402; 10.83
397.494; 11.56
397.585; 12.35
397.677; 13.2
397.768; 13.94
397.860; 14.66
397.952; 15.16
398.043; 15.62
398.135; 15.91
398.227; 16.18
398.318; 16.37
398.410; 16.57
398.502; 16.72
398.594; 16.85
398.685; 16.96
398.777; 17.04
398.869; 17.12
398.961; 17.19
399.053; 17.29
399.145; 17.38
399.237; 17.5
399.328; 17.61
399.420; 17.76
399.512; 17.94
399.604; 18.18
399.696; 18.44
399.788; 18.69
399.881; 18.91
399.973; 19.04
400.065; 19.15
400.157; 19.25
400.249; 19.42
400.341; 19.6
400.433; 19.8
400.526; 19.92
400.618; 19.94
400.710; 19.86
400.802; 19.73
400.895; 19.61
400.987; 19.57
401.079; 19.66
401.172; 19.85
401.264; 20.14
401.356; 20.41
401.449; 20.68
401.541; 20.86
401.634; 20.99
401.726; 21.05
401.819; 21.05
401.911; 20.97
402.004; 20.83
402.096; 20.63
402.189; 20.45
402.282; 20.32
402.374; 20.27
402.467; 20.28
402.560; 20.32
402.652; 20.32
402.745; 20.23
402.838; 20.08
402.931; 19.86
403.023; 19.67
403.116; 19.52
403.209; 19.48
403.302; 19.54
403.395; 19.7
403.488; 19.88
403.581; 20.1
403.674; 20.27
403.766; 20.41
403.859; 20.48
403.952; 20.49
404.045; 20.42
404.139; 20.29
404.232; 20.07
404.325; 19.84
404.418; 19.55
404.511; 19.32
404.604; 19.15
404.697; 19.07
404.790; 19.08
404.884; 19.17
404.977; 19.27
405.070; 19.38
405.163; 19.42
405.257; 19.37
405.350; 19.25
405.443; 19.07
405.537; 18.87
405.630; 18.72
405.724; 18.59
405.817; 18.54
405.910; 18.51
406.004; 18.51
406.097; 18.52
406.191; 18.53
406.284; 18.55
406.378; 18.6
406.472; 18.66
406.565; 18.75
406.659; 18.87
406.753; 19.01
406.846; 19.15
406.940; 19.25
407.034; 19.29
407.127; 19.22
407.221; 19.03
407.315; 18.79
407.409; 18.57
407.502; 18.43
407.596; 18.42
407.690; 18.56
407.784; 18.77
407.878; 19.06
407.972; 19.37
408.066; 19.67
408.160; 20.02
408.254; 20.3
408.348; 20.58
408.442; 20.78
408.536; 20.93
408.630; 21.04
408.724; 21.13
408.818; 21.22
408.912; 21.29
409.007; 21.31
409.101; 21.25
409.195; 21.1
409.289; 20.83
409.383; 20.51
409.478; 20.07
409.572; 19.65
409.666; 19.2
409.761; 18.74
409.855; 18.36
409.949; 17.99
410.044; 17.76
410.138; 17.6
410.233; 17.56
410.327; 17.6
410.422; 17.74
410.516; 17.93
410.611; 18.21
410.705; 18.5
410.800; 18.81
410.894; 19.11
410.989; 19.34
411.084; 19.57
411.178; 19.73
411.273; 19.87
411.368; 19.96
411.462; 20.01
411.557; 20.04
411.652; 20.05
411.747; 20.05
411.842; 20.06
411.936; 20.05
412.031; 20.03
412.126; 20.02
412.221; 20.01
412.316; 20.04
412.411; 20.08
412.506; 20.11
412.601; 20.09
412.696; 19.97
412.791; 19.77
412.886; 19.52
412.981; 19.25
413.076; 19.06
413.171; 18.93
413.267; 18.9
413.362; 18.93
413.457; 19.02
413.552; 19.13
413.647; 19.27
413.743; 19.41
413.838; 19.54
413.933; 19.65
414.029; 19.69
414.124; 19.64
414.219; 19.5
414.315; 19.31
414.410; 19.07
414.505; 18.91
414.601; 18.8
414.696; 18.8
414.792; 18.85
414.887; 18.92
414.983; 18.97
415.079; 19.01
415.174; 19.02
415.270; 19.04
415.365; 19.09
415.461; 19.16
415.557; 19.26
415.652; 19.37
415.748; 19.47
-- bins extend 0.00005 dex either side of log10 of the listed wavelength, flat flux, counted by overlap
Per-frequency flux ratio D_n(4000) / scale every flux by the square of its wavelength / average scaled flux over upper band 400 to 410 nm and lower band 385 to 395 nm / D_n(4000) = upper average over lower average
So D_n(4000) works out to 1.9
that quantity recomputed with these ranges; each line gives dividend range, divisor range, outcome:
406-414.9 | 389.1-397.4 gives 1.84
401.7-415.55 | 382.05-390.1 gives 2.21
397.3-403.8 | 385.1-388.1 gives 1.92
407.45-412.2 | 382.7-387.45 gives 2.41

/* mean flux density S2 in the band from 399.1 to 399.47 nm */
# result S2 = 17.6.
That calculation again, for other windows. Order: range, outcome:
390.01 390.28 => 13.1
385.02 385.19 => 9.96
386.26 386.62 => 10.6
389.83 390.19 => 13.3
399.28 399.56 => 17.8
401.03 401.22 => 19.8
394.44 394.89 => 12.4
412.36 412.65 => 20.1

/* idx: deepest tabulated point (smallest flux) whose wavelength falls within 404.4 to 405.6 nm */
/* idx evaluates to 18.87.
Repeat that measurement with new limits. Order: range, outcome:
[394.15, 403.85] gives 8.176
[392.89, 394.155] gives 6.246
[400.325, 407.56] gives 18.43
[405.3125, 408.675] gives 18.42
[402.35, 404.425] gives 19.48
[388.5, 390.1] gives 10.1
